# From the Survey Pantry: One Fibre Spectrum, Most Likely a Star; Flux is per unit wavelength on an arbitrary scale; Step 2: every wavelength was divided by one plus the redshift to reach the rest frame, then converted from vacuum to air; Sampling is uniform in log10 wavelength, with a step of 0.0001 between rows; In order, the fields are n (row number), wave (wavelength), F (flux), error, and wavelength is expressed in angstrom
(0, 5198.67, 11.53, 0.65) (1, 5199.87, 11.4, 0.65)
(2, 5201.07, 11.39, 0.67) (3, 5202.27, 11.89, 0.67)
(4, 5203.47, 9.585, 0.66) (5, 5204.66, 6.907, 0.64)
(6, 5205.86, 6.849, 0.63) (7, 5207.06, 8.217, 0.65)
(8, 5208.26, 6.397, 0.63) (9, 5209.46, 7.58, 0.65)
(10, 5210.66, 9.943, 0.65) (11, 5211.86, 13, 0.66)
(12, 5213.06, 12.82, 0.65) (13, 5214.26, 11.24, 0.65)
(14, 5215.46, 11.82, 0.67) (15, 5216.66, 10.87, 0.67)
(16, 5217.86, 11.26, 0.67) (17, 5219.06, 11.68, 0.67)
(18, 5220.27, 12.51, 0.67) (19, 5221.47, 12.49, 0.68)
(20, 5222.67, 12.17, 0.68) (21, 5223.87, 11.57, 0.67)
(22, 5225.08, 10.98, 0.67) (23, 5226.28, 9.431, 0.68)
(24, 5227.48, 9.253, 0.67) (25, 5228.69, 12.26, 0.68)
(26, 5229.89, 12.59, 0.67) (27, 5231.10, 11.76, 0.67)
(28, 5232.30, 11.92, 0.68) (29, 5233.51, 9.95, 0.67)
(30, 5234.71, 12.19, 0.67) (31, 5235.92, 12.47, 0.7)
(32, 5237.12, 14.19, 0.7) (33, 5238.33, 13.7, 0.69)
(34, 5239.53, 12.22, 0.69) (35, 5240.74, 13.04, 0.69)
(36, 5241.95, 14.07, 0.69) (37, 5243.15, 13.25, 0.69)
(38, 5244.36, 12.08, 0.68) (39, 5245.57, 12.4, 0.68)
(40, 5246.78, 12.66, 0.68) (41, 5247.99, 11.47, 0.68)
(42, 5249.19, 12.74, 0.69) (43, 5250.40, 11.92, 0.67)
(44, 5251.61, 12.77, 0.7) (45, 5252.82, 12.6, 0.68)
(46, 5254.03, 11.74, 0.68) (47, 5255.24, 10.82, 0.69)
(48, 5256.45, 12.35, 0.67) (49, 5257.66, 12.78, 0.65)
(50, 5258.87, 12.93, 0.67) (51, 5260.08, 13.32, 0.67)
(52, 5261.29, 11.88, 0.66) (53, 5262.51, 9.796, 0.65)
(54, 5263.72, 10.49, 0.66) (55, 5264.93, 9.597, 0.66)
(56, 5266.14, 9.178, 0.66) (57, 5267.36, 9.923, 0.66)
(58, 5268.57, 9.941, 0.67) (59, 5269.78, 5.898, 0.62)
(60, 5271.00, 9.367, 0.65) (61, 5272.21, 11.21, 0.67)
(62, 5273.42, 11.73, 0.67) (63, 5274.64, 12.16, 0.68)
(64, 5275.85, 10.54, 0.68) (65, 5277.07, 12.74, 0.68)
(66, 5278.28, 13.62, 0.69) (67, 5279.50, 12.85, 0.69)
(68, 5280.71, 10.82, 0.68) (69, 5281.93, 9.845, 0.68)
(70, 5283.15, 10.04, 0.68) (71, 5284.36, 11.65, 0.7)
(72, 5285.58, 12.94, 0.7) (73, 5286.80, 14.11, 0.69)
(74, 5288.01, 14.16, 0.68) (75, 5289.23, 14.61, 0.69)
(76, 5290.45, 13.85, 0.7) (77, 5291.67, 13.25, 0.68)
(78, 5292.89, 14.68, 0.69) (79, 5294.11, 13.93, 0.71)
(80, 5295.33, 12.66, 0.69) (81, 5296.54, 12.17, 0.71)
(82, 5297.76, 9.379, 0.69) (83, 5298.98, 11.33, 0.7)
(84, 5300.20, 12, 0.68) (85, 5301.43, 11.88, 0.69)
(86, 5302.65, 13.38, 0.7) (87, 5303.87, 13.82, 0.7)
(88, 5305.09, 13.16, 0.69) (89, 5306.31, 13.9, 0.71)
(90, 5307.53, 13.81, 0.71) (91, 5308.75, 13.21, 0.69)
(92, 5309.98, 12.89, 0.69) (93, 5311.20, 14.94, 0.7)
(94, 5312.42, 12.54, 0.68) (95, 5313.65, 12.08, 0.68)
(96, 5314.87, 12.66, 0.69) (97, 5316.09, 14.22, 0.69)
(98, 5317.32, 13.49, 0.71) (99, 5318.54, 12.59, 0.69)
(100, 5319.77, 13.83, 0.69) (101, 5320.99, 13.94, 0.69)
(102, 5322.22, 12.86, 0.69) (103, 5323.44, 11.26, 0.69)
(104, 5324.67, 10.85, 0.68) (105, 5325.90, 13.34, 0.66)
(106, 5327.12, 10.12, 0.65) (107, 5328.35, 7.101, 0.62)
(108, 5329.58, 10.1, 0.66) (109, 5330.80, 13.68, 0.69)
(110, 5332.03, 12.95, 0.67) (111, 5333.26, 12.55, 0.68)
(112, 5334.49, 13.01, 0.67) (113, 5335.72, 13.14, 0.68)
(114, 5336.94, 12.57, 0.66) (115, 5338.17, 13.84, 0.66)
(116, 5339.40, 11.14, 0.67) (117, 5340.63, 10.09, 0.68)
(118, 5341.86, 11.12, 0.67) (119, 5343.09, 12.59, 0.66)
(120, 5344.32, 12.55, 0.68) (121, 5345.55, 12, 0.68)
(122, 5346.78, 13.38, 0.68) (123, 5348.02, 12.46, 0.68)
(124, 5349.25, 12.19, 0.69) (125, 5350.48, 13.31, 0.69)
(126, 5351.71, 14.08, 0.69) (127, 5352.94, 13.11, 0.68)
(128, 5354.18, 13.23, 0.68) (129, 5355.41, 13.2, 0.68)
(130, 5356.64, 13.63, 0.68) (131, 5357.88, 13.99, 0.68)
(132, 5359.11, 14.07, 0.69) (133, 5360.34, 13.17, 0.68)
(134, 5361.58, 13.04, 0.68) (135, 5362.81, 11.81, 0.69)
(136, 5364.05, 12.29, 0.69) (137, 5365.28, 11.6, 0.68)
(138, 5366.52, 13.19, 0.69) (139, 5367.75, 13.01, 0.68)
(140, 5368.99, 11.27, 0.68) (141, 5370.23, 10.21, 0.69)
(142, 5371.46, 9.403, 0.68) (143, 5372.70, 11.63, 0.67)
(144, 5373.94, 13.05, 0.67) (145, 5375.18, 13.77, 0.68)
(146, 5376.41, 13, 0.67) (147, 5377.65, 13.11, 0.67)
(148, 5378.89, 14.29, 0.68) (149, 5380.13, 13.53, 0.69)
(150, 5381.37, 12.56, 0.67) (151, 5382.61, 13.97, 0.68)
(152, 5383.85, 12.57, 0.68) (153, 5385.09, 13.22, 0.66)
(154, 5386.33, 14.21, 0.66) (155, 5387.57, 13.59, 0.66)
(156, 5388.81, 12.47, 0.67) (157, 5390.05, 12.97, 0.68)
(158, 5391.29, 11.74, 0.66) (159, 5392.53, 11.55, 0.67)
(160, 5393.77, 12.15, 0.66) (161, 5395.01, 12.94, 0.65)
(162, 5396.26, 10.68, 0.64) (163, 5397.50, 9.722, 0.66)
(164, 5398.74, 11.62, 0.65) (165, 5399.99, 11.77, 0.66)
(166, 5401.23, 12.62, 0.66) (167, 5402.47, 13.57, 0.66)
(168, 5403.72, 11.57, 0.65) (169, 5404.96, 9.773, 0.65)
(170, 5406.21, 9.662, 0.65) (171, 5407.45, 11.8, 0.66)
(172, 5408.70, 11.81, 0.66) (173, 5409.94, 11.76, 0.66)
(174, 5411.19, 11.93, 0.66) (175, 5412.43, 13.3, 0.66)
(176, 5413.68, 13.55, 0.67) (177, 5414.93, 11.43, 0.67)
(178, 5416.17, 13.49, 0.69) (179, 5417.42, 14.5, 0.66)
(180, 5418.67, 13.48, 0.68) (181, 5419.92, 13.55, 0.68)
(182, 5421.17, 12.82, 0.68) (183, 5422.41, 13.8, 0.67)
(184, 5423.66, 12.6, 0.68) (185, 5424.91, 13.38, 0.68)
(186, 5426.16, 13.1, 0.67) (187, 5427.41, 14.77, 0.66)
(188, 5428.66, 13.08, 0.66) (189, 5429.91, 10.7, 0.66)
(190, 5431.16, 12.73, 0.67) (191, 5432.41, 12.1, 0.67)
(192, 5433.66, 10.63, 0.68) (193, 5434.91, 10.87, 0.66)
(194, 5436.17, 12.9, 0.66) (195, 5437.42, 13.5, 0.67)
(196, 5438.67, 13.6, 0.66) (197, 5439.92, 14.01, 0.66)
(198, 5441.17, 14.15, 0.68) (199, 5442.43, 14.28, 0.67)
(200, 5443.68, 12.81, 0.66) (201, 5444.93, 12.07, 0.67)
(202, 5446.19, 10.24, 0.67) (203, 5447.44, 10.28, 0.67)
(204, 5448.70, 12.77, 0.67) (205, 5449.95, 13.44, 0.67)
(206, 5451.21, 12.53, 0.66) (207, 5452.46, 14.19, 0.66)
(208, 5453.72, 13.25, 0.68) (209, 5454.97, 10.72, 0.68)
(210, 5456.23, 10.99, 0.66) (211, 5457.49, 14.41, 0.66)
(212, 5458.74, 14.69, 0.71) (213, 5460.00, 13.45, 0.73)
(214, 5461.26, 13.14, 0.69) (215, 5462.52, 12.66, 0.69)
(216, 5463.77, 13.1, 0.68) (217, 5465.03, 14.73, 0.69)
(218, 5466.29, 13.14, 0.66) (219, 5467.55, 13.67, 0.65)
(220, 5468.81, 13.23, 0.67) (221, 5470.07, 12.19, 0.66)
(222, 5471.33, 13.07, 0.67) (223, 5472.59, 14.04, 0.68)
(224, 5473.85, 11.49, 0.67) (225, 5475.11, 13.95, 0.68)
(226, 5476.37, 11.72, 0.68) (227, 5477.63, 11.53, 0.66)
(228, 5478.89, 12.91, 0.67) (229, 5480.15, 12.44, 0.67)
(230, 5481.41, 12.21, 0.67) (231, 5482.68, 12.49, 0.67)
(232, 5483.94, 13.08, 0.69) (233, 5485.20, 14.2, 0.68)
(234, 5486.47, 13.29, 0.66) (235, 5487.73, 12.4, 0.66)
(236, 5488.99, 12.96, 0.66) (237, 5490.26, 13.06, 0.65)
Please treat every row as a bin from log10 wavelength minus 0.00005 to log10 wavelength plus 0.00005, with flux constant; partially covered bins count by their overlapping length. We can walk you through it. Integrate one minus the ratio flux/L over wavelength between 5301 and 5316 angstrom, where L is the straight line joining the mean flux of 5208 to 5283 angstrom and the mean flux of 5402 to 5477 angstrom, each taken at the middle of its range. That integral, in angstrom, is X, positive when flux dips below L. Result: -1.7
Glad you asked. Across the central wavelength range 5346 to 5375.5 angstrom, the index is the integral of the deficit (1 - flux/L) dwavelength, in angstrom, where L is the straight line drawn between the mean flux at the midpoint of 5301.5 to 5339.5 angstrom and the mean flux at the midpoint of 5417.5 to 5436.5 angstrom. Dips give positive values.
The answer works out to 0.1 angstrom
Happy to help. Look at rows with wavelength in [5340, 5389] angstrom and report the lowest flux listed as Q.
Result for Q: 9.403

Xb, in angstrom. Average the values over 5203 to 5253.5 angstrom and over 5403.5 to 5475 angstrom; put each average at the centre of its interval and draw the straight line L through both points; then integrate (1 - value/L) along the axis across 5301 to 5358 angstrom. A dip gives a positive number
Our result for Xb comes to -2.9 angstrom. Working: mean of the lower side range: 11.4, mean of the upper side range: 12.7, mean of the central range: 12.7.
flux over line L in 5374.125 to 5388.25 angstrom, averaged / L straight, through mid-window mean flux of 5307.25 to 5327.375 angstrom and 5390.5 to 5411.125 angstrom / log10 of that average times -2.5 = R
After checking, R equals -0.13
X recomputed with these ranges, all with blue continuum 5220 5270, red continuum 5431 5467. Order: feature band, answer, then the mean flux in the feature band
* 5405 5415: 0.6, 11.8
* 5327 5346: 0.6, 11.8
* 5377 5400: -0.2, 12.6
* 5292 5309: -1.1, 12.8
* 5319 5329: 0.4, 11.7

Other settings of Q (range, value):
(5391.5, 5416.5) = 9.662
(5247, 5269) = 9.178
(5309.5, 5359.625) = 7.101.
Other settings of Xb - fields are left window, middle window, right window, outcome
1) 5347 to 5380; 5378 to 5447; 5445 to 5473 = 1.34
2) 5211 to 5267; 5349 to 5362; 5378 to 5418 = -1.22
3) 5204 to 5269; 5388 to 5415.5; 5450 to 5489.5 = 1.44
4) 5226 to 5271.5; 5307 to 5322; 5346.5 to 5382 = -1.29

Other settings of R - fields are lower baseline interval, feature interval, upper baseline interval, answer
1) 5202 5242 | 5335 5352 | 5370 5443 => -0.03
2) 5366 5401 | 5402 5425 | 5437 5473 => 0.02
